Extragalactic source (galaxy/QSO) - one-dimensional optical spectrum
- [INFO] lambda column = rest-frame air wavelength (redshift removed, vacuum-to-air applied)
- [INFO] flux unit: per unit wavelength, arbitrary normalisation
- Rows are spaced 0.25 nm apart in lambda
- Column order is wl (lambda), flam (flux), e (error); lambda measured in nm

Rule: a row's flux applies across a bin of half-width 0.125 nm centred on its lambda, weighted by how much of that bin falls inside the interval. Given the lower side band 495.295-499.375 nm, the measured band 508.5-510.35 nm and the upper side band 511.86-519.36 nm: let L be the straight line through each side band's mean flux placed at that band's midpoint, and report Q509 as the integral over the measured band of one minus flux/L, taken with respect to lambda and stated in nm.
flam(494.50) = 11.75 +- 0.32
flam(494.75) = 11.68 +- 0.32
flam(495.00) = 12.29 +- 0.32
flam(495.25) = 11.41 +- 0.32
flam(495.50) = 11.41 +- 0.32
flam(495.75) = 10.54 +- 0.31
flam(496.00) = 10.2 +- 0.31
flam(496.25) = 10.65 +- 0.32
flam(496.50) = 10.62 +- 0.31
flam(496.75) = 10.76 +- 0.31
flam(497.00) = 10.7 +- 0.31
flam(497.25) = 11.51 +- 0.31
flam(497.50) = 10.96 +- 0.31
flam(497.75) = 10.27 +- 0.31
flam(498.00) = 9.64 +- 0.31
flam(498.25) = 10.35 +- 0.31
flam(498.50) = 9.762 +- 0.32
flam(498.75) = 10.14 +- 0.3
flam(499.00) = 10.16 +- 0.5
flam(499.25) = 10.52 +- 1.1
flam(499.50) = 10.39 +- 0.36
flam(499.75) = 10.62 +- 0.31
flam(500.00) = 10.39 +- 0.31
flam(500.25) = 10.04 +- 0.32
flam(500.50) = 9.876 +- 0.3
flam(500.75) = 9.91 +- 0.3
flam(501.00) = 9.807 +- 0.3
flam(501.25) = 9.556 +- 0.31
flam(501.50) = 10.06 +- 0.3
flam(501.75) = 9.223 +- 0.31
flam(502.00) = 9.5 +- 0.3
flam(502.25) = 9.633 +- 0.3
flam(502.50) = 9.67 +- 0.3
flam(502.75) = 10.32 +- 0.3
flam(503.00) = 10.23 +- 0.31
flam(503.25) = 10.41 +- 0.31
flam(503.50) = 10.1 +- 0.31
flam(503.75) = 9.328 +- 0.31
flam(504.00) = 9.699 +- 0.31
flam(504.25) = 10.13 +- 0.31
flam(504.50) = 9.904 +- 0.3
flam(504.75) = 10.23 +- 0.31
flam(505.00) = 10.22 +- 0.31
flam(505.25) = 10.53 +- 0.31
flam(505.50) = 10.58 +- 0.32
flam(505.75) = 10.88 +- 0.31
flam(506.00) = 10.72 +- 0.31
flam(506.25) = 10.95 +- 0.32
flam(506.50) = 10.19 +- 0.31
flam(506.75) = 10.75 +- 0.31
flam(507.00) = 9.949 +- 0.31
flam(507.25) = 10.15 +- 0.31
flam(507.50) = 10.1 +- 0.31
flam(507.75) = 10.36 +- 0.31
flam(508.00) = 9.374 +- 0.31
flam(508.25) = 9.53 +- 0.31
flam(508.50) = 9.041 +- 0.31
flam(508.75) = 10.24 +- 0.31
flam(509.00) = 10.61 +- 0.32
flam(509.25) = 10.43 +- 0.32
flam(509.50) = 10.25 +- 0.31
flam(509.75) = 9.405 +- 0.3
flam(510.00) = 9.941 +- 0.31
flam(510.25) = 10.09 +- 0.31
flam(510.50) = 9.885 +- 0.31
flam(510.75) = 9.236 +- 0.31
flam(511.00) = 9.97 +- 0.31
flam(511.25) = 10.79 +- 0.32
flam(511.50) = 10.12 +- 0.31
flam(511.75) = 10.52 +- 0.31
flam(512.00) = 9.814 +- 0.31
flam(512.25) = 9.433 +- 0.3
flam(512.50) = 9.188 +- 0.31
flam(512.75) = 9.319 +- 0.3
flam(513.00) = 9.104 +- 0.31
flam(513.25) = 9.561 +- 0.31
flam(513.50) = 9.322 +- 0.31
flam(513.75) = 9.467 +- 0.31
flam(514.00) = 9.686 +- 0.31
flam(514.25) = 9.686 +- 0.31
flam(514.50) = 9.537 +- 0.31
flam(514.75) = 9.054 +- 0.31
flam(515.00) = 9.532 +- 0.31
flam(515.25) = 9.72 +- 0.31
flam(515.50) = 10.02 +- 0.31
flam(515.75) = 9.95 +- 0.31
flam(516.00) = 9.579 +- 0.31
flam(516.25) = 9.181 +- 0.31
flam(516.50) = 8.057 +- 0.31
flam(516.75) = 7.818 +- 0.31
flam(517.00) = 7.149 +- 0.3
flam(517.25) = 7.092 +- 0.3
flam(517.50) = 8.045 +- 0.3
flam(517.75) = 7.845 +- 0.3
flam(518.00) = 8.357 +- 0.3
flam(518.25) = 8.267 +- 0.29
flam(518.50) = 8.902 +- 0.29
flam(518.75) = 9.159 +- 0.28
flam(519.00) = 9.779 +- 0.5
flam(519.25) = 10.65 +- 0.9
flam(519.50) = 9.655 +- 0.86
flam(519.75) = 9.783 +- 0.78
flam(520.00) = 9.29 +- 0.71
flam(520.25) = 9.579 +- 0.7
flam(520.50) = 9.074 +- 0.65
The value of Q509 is -0.10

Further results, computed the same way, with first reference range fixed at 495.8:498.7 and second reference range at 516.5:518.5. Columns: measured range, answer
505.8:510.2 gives -0.50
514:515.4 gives -0.22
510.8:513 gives -0.31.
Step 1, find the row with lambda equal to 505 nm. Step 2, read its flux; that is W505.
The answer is 10.22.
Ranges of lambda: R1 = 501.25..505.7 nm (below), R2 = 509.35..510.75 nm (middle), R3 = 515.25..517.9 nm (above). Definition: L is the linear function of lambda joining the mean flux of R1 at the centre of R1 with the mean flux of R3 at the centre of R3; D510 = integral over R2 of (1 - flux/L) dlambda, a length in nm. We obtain -0.09 nm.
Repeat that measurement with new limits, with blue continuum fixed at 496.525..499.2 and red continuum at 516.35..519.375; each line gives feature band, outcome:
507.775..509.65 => -0.12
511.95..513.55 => -0.08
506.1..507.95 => -0.15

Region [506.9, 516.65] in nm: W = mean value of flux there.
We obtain 9.72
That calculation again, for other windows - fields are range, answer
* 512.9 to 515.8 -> 9.55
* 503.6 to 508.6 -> 10.1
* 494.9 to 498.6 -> 10.7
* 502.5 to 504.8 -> 10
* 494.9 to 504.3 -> 10.3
